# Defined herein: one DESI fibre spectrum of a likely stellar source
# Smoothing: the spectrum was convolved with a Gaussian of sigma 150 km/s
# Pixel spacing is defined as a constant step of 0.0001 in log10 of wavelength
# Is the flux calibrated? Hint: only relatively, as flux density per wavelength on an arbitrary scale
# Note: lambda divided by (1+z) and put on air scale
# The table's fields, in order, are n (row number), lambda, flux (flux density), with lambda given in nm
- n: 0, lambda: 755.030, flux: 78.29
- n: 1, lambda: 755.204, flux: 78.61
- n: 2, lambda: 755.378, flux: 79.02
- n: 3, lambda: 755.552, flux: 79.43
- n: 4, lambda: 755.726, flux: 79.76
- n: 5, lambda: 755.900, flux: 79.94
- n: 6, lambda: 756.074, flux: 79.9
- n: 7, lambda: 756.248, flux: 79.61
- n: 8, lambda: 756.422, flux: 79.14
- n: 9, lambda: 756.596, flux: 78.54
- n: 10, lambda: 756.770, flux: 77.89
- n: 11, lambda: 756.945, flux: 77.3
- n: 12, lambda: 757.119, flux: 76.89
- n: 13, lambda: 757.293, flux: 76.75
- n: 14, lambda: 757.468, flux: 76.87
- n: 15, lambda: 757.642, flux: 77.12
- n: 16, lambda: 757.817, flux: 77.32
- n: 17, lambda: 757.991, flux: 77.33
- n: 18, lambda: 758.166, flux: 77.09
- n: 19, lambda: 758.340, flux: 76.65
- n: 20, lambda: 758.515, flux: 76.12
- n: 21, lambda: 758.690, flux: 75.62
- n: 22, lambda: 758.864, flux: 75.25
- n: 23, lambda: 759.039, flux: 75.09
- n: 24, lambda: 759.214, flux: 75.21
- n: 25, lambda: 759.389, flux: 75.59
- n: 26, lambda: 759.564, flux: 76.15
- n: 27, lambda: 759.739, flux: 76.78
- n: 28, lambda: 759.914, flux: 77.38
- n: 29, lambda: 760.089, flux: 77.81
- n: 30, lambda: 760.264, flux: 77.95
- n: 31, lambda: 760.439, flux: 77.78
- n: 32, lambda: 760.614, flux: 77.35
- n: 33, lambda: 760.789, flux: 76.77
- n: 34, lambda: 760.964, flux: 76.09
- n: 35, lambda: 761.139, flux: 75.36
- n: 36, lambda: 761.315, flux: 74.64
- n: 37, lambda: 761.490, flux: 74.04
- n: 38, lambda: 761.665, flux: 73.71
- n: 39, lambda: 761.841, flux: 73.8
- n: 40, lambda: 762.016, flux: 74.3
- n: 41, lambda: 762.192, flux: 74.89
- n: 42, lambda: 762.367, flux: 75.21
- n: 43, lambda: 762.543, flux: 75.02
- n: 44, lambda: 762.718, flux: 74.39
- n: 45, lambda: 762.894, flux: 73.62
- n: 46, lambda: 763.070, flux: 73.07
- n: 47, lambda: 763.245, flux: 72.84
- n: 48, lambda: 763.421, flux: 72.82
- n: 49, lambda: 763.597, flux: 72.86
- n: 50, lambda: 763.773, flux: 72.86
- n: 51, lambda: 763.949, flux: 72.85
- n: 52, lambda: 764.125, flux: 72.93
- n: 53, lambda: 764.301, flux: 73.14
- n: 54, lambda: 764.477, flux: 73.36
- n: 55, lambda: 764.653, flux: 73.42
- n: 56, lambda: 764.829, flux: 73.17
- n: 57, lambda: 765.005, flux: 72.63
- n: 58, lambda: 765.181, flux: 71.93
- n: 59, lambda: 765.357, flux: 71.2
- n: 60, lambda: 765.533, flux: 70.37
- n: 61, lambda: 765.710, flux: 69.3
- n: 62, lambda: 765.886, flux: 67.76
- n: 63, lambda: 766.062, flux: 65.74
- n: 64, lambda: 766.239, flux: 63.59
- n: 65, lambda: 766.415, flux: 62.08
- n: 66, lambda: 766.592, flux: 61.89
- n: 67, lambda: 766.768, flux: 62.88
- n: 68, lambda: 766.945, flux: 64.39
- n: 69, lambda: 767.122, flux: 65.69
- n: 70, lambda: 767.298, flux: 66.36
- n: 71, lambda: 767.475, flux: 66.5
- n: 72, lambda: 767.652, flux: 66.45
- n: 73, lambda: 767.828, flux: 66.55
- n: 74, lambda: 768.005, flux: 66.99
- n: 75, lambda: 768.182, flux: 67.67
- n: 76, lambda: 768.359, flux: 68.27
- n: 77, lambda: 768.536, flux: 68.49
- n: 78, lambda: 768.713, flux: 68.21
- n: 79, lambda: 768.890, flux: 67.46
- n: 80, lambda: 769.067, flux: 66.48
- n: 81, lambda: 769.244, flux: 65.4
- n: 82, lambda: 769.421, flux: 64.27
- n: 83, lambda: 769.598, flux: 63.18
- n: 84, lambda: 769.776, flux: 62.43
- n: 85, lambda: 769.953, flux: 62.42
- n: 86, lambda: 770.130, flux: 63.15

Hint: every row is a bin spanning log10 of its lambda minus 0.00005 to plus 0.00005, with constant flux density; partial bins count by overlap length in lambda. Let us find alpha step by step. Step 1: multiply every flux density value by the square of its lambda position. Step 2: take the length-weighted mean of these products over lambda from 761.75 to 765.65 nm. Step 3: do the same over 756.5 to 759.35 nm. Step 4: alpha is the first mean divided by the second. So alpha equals 1.0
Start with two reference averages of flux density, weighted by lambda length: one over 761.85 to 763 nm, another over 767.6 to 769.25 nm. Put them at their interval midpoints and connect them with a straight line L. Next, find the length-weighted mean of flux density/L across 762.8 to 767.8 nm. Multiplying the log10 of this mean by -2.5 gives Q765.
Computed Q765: 0.03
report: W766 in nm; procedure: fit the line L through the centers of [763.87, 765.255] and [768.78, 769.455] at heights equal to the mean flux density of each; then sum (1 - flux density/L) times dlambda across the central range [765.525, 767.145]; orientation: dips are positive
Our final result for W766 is 0.12 nm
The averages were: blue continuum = 73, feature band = 65.1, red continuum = 66.1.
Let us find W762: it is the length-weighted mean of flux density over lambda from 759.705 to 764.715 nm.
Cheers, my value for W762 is 74.7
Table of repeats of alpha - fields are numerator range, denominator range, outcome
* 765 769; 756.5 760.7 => 0.89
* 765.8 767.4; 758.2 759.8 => 0.87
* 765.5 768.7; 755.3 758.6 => 0.87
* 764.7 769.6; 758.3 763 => 0.90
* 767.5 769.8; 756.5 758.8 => 0.89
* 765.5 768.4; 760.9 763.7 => 0.90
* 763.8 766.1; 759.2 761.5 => 0.95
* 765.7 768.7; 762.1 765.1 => 0.91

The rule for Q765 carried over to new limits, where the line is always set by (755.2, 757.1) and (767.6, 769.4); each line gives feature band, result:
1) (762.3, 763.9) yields -0.02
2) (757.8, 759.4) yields 0.01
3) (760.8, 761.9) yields -0.01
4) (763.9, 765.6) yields -0.03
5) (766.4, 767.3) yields 0.08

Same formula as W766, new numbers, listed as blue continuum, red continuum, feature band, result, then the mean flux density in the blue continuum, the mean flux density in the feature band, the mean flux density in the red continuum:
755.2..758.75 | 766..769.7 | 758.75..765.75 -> -0.235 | 77.9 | 74.4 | 65.6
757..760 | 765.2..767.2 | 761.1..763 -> -0.073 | 76.4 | 74.4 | 66.1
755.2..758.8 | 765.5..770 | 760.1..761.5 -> -0.054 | 77.9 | 76.5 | 65.8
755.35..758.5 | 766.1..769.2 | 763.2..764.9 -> -0.074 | 78.1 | 73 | 65.9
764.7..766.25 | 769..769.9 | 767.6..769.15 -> -0.039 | 69.9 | 67.4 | 64.2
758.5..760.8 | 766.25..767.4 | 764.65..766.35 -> -0.087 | 76.5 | 69.7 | 63.9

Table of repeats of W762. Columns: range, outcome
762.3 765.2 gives 73.3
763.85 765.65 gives 72.5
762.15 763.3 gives 74.2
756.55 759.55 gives 76.6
